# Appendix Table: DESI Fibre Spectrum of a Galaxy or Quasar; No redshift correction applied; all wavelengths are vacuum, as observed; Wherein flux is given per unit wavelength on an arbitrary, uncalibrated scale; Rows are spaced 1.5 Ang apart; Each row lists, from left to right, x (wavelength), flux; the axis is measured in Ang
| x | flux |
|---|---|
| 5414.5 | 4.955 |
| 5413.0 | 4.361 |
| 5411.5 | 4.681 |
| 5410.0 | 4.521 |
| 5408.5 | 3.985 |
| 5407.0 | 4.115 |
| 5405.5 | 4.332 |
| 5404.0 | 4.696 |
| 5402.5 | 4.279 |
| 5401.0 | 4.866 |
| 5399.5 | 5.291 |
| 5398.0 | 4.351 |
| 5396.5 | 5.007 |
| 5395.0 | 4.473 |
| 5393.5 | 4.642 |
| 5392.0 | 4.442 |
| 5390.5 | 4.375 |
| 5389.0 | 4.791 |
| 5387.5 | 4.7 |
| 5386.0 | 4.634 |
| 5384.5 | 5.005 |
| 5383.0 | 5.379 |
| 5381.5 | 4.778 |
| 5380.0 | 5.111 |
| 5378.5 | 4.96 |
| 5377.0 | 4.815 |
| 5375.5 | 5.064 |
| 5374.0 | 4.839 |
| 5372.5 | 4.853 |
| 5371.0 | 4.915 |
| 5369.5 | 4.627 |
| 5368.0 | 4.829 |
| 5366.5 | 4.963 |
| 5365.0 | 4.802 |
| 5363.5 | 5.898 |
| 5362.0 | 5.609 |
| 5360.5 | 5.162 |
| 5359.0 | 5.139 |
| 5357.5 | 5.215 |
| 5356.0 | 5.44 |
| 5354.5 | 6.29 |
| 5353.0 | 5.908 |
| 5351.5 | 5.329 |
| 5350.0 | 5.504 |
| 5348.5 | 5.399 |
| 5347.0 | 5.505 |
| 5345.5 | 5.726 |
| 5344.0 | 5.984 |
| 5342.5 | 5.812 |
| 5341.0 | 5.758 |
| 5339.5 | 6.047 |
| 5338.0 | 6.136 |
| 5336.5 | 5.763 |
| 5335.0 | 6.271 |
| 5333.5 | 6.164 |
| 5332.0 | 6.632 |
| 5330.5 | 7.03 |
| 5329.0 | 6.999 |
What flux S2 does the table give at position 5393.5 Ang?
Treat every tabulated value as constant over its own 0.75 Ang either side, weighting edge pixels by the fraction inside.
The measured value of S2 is 4.642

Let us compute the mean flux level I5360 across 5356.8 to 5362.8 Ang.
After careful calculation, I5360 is 5.29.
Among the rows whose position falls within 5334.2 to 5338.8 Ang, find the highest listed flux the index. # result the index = 6.271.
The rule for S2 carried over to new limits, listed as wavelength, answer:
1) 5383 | 5.379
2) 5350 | 5.504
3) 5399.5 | 5.291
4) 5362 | 5.609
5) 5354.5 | 6.29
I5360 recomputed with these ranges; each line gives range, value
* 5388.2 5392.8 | 4.54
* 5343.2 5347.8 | 5.74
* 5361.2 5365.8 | 5.43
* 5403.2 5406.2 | 4.51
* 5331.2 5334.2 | 6.41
